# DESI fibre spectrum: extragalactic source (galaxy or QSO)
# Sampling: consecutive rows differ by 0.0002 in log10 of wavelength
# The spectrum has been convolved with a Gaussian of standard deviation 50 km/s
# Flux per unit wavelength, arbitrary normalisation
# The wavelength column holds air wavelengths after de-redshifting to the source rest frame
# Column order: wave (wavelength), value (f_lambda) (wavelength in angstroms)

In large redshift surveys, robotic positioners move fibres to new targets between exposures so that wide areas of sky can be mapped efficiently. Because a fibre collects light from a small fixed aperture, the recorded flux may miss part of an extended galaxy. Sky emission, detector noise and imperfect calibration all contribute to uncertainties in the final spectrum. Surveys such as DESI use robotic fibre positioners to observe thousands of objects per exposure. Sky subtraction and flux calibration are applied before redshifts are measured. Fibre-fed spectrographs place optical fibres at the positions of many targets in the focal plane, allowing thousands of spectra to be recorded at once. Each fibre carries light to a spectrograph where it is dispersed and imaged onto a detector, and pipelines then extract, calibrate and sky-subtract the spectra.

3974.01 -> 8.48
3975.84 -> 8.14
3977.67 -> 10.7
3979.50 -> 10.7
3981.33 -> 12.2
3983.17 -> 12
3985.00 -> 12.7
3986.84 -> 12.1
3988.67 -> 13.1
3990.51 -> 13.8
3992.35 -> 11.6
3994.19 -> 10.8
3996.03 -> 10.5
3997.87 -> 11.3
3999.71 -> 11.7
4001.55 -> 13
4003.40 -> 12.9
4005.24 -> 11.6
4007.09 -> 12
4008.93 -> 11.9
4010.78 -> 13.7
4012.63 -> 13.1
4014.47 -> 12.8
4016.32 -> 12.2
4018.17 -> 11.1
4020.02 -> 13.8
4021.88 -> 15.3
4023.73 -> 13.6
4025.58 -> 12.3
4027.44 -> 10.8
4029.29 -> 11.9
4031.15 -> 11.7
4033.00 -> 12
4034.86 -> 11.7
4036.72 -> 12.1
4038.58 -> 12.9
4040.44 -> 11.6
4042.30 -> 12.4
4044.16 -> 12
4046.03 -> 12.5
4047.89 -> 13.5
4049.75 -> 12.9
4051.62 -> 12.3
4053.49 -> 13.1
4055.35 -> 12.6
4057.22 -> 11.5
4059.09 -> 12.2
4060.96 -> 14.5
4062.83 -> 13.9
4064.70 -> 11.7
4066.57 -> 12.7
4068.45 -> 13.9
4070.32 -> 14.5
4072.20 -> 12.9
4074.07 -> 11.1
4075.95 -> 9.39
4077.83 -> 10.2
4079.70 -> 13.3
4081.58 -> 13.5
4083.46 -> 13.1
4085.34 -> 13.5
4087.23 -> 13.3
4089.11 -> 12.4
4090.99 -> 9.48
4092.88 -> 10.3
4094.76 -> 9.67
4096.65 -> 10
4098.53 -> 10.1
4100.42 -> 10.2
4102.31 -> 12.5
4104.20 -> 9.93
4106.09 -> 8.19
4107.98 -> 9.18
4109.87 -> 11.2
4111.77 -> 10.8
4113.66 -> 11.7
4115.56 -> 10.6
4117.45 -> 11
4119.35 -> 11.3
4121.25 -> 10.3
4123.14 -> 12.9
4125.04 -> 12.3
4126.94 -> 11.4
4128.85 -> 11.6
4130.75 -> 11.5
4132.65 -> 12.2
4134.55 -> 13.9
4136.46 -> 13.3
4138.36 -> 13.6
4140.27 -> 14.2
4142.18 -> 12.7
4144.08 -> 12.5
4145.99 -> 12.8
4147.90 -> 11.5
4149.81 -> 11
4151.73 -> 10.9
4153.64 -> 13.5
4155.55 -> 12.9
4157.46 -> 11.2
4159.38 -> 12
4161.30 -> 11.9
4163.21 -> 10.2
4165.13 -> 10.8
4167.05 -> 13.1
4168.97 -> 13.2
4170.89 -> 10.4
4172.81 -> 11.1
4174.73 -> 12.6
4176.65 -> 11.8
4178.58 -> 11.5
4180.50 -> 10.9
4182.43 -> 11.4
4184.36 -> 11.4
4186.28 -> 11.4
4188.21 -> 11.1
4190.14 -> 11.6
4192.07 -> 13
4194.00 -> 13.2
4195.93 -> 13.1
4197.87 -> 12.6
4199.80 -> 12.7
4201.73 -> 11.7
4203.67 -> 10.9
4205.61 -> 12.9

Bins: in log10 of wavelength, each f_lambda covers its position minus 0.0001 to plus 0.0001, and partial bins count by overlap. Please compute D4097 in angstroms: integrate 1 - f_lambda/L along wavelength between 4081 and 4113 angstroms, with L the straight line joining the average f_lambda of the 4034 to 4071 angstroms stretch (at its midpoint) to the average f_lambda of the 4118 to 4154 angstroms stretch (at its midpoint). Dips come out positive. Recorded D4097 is 3.8 angstroms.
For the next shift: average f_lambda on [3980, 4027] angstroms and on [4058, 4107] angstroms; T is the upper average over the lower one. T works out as 0.95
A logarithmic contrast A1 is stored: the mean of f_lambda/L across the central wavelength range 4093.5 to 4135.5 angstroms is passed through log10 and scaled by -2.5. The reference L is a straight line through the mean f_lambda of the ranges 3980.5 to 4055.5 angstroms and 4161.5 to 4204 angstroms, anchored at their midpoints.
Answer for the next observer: 0.10 mag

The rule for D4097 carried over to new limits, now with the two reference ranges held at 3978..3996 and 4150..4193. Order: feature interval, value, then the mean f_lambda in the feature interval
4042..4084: -2.6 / 12.6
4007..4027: -1.6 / 12.9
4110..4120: 0.6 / 11.1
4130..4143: -1.5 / 13.1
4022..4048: -0.8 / 12.3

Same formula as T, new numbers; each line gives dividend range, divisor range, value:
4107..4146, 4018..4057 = 0.96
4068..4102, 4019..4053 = 0.93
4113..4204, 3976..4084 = 0.97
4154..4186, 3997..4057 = 0.94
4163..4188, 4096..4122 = 1.10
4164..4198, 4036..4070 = 0.93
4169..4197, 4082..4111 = 1.08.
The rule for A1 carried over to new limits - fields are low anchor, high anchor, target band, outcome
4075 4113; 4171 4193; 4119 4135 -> -0.06 mag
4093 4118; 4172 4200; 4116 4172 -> -0.09 mag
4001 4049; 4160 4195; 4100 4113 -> 0.17 mag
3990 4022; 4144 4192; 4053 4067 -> -0.06 mag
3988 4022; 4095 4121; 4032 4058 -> -0.07 mag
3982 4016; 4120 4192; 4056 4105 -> 0.02 mag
